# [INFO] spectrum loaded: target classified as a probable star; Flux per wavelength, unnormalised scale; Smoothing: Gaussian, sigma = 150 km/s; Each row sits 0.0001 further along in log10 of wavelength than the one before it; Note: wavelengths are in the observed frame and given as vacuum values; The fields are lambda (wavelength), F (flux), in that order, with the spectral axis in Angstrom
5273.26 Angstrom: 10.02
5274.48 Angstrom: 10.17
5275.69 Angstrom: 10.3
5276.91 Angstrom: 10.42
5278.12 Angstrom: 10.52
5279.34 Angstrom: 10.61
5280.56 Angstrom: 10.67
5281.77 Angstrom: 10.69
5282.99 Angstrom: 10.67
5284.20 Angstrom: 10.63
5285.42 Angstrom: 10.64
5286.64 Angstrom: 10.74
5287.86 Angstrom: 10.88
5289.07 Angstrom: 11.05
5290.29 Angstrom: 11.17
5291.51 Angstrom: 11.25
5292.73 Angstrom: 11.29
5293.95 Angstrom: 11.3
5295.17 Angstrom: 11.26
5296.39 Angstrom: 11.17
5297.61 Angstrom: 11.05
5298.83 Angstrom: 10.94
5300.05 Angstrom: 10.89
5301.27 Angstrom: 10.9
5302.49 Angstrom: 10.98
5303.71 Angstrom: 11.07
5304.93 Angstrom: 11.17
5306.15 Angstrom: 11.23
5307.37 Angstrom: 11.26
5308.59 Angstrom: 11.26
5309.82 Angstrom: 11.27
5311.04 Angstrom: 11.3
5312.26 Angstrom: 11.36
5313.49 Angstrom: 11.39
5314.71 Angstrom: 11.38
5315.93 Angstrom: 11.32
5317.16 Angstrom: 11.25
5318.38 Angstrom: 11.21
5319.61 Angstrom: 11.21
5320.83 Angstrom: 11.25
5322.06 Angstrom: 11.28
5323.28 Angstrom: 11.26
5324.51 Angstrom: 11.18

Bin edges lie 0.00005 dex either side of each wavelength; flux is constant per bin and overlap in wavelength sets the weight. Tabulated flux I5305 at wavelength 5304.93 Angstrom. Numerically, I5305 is 11.17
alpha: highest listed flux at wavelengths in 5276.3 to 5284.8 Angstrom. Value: 10.69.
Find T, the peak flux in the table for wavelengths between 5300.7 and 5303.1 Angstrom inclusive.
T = 10.98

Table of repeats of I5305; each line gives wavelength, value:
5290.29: 11.17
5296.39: 11.17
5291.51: 11.25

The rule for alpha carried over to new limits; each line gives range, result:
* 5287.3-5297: 11.3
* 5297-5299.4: 11.05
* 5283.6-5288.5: 10.88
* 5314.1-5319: 11.38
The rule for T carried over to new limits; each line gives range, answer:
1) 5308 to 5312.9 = 11.36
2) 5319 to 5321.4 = 11.25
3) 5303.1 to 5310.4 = 11.27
